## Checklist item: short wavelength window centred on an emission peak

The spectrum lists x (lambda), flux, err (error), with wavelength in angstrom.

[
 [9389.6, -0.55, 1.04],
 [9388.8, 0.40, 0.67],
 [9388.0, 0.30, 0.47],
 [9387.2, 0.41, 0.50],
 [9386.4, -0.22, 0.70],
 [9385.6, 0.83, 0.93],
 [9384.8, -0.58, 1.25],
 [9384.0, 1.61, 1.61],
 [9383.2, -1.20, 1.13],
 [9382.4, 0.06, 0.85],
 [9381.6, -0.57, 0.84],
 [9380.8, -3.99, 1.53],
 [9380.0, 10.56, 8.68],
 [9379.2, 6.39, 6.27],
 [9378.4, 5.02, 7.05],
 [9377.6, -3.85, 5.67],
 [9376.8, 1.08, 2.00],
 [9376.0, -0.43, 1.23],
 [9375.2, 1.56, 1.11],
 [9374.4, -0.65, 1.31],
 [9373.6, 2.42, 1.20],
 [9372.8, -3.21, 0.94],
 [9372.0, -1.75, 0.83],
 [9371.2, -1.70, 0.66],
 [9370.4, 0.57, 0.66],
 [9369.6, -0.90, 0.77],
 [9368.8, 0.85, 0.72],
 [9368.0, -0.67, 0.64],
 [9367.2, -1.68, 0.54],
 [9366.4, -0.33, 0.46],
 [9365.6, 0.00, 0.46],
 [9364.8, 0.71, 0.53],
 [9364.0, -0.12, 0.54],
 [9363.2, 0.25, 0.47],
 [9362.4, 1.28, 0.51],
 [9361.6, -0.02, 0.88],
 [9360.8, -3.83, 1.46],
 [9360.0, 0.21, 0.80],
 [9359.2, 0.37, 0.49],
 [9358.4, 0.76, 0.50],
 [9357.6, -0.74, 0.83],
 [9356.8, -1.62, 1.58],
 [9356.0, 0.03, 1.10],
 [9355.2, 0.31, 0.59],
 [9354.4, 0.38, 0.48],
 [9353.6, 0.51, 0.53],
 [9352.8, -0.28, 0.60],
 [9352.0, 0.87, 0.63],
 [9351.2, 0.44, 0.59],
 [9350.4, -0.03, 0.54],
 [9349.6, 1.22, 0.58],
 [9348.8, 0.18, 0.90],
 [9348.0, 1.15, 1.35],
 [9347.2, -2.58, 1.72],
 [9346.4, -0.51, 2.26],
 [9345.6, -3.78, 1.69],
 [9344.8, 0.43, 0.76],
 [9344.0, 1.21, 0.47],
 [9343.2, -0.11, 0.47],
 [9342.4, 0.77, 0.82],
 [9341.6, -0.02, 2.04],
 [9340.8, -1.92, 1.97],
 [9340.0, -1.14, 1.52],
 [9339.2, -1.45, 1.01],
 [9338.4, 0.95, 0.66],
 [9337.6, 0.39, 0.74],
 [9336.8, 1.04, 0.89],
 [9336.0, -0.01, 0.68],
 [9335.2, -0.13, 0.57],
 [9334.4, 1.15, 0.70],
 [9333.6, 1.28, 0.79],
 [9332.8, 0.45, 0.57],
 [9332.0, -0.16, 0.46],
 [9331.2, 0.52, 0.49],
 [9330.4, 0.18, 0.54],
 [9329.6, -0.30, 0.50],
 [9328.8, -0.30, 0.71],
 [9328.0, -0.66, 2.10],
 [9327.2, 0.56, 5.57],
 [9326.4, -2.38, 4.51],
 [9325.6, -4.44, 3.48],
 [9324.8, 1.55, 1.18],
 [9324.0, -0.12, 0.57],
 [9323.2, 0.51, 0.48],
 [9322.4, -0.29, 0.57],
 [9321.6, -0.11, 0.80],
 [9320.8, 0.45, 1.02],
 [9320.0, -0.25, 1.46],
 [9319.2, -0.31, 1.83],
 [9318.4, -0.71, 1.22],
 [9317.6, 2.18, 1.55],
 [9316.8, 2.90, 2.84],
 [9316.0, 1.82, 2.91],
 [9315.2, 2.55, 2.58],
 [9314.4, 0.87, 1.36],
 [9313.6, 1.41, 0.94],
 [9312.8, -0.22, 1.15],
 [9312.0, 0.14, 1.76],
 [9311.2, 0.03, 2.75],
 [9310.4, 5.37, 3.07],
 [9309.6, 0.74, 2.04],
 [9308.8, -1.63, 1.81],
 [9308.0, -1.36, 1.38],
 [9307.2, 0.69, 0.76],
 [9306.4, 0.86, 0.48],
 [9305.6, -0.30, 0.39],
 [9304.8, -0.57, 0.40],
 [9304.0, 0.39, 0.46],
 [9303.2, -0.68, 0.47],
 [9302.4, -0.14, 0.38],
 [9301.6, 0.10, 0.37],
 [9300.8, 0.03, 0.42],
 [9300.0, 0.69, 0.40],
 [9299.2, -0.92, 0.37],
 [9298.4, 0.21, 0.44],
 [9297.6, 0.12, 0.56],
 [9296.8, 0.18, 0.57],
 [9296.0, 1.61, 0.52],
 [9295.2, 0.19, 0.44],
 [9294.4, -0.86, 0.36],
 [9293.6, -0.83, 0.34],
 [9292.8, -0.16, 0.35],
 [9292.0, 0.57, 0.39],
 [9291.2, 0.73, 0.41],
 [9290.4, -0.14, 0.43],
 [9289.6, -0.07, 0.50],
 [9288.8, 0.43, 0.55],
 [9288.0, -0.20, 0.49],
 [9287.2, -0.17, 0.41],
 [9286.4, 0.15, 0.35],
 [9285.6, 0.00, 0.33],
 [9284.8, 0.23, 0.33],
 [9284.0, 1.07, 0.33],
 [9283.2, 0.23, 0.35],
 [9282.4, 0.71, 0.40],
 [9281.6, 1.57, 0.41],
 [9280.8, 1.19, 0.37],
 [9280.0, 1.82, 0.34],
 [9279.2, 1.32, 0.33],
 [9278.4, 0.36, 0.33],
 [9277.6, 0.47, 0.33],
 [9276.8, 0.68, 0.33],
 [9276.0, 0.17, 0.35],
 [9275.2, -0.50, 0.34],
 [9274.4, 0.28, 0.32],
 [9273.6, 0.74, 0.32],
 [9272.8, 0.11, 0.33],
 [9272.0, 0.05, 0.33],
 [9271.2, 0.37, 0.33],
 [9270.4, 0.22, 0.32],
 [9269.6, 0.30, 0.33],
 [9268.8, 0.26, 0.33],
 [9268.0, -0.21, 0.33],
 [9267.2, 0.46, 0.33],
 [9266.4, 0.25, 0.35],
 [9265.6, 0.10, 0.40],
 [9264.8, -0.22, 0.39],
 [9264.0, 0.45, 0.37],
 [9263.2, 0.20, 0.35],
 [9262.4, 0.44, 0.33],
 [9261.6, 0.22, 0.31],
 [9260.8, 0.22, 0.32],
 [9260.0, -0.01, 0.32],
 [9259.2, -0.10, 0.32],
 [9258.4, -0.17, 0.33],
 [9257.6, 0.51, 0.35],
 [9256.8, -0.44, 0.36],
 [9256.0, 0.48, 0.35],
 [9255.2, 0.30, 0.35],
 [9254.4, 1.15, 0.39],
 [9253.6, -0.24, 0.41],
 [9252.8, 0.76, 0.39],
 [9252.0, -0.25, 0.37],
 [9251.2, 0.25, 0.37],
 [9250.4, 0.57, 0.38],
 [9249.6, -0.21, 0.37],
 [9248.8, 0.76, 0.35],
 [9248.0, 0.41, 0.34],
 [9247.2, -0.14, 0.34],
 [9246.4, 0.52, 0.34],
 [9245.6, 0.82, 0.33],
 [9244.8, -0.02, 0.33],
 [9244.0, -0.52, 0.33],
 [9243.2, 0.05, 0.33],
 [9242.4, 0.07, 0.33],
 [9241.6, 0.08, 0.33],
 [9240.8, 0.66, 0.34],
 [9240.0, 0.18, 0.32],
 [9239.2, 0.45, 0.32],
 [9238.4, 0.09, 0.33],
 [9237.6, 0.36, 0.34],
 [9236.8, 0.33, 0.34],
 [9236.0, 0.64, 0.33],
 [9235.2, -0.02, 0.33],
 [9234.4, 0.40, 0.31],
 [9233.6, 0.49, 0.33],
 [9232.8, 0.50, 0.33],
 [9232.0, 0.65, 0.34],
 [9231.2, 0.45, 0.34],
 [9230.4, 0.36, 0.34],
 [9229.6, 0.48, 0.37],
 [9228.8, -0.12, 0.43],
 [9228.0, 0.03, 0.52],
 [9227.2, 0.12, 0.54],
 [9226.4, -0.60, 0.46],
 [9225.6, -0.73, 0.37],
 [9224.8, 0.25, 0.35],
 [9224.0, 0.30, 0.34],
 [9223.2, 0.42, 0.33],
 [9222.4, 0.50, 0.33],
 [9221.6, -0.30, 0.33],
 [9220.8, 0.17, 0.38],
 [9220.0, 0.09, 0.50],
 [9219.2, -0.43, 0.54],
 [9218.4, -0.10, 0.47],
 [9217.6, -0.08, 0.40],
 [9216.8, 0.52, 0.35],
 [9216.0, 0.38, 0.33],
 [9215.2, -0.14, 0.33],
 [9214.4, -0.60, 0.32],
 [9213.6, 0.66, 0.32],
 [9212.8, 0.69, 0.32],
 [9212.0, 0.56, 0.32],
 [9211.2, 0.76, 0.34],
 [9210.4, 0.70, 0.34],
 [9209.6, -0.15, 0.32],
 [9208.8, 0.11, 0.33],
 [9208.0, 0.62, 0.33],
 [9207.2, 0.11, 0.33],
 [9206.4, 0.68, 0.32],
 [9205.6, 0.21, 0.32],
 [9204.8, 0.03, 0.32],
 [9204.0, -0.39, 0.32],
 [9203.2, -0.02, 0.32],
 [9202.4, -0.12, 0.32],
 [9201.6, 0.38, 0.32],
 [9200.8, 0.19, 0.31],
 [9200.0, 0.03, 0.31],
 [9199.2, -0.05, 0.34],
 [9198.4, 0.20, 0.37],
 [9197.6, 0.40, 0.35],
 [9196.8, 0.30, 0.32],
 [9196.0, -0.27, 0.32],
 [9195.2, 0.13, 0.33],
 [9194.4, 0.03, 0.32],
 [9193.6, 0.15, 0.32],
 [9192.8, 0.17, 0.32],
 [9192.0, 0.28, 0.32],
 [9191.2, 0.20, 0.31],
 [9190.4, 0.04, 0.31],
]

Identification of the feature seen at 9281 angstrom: H-beta 4861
